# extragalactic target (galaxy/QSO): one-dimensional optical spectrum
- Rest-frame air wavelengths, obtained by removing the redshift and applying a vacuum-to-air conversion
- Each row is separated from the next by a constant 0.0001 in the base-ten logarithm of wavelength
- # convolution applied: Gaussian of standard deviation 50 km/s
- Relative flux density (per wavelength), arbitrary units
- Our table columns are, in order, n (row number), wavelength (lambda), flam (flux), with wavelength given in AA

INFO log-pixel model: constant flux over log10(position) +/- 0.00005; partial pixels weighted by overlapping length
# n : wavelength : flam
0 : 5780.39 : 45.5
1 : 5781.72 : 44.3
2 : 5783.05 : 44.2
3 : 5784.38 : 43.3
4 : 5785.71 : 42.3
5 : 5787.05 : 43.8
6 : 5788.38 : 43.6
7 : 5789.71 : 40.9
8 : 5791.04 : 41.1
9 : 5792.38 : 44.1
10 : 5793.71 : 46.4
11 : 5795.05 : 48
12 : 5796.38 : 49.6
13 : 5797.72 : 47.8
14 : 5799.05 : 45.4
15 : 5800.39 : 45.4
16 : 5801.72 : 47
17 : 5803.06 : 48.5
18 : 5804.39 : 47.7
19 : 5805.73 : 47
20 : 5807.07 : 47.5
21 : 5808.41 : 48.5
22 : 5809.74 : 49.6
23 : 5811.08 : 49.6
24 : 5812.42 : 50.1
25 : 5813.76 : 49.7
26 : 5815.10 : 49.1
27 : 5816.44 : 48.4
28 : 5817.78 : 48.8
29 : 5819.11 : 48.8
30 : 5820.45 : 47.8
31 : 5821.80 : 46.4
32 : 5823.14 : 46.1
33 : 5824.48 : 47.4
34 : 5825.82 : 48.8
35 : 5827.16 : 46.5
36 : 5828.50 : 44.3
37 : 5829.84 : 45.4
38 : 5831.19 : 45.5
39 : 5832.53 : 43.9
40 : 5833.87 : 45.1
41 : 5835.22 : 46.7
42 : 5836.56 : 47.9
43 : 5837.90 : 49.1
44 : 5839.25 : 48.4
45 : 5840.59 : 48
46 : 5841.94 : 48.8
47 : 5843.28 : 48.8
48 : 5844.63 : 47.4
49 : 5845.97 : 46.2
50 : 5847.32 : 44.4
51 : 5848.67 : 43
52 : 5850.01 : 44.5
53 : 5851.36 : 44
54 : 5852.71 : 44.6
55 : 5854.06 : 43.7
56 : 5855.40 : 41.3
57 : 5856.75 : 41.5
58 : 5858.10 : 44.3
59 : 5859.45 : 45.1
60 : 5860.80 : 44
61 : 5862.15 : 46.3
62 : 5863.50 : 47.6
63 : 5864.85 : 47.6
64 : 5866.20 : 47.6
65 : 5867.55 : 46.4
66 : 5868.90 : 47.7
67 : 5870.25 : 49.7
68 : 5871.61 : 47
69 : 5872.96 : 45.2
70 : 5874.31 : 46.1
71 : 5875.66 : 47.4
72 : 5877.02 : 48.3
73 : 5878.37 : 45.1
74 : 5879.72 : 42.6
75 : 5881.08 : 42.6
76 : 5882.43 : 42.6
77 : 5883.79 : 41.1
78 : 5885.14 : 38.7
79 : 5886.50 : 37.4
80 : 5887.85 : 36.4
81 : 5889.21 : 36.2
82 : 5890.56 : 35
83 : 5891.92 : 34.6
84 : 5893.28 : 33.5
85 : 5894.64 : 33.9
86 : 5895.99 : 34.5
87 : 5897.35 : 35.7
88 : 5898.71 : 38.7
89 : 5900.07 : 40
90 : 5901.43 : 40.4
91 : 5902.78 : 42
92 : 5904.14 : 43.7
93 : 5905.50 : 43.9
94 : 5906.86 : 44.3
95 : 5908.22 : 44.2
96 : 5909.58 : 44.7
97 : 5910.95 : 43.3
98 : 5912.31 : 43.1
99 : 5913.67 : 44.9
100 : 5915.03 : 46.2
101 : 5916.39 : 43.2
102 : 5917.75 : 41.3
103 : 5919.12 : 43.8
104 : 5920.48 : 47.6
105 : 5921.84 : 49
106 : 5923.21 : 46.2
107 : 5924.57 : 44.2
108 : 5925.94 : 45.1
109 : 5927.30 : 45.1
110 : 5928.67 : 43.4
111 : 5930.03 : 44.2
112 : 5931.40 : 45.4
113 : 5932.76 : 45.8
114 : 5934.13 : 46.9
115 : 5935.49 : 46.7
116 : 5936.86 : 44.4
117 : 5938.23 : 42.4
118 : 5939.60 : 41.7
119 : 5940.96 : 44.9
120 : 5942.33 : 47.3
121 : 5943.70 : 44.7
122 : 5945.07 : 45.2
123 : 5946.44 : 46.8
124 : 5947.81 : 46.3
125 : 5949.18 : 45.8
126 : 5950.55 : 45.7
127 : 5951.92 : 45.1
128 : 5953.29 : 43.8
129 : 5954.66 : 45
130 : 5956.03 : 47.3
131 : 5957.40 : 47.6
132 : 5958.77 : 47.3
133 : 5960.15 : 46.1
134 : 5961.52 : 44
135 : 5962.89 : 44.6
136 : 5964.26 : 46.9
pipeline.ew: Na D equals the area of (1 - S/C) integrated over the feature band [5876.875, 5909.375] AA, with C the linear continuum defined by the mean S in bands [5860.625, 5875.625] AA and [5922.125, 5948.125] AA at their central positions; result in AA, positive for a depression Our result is 4.59 AA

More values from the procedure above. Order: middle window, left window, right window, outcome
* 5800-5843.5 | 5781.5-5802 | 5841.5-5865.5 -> -2.5 AA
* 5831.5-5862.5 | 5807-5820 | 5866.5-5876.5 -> 1.6 AA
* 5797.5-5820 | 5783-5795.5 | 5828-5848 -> -1.7 AA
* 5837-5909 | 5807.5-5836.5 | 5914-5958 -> 5.0 AA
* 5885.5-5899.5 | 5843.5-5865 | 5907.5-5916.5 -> 2.8 AA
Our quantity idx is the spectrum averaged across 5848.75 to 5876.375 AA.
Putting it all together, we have 45.5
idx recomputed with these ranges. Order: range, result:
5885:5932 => 41.6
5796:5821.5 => 48.2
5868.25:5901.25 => 40.8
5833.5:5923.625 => 43.6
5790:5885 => 46.3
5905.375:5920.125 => 44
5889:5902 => 36.2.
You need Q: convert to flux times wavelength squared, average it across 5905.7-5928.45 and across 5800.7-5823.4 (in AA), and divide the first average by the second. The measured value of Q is 1.0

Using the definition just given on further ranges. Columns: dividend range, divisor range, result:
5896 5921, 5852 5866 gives 0.97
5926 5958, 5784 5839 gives 1.01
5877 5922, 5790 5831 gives 0.90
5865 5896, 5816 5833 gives 0.91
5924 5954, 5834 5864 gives 1.02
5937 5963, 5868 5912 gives 1.12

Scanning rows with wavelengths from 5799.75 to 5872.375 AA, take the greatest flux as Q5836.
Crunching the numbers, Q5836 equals 50.1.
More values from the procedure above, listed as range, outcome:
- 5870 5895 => 49.7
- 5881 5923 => 49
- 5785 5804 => 49.6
